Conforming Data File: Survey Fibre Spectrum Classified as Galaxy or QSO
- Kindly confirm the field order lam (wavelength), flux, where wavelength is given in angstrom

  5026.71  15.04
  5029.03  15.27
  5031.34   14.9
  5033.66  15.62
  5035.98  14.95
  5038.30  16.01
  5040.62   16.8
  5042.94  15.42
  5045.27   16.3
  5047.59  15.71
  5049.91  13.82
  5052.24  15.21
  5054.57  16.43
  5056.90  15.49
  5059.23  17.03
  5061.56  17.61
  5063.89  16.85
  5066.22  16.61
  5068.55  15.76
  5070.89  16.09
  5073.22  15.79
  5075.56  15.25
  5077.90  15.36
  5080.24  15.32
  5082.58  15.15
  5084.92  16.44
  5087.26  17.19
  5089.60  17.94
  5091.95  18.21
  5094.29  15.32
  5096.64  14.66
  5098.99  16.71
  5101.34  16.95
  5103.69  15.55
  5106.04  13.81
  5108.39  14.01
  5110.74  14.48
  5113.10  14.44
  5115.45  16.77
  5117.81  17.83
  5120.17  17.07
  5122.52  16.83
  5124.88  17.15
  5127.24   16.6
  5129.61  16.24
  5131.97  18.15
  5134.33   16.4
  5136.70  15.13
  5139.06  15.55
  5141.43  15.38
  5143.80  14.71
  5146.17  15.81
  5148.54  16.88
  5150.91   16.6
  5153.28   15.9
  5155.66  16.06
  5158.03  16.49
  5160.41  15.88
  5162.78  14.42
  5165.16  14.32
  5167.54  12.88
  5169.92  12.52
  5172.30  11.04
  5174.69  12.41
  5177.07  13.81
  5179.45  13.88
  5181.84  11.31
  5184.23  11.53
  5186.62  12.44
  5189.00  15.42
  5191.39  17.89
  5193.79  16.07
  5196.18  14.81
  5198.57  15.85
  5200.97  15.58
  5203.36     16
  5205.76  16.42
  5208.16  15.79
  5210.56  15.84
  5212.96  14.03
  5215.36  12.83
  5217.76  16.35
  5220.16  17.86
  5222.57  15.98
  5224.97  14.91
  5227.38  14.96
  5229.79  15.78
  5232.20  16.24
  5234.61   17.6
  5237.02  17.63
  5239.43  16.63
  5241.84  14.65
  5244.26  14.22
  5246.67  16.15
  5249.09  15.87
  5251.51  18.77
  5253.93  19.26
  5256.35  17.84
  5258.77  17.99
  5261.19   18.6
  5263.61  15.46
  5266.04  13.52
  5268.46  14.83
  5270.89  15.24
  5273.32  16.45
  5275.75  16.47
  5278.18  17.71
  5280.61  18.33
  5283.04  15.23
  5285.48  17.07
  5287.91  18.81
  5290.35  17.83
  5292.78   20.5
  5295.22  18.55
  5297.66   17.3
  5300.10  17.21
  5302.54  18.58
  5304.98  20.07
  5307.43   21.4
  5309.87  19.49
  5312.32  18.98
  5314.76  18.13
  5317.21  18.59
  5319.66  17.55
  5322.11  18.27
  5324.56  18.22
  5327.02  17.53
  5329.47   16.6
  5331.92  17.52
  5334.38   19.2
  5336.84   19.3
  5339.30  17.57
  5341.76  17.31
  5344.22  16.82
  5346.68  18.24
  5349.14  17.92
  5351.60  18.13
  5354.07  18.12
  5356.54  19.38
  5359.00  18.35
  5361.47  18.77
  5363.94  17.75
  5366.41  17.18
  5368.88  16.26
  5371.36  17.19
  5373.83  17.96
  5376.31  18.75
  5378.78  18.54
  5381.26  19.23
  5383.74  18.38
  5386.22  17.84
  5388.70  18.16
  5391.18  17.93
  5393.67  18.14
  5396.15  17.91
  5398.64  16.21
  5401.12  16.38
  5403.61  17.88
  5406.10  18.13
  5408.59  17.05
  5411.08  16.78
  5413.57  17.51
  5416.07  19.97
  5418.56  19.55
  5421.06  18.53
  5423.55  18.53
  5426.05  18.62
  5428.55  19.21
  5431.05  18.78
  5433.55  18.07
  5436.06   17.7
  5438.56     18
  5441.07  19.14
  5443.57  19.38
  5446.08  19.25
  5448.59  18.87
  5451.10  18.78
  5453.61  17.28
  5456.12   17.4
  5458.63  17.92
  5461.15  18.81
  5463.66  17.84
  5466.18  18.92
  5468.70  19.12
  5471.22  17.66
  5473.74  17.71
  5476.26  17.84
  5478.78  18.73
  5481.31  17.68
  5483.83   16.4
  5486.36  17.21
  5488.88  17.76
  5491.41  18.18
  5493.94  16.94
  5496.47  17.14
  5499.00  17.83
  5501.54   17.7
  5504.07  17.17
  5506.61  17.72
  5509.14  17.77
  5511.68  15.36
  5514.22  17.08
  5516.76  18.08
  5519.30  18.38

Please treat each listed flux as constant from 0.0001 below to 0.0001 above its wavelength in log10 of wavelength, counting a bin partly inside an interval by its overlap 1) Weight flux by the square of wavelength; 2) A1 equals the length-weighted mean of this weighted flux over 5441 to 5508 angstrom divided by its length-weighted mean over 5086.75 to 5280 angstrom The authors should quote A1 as 1.28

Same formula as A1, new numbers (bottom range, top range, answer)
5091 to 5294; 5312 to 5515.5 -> 1.24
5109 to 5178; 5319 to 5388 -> 1.26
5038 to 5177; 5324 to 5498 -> 1.29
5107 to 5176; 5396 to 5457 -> 1.31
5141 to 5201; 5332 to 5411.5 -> 1.33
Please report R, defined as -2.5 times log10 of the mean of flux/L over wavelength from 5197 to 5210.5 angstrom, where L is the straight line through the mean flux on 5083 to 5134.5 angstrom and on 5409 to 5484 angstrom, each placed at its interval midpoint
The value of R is 0.07 mag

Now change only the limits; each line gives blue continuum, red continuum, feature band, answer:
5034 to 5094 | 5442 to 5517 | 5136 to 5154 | 0.05 mag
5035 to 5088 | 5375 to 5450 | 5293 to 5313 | -0.09 mag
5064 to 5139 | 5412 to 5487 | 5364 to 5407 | 0.01 mag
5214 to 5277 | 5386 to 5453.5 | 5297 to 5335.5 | -0.09 mag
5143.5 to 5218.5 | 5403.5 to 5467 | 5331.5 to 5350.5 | -0.06 mag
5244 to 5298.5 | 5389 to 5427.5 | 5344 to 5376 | -0.02 mag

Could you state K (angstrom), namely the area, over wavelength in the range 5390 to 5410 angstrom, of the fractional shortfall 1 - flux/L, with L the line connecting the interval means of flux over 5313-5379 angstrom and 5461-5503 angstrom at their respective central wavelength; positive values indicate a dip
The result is 0.52 angstrom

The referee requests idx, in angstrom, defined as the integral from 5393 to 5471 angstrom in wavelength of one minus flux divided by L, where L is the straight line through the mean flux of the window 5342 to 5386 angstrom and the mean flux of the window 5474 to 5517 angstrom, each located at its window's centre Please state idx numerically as -2.3 angstrom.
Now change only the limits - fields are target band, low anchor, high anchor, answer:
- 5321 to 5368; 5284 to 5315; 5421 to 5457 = 1.7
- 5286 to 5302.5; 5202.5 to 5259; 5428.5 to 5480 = -1.5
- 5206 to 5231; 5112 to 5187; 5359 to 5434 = 0.7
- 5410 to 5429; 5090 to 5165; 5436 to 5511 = -1.0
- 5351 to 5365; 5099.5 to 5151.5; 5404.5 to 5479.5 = -0.5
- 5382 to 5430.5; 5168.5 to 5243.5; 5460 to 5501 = -2.8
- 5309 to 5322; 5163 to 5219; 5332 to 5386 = -1.1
